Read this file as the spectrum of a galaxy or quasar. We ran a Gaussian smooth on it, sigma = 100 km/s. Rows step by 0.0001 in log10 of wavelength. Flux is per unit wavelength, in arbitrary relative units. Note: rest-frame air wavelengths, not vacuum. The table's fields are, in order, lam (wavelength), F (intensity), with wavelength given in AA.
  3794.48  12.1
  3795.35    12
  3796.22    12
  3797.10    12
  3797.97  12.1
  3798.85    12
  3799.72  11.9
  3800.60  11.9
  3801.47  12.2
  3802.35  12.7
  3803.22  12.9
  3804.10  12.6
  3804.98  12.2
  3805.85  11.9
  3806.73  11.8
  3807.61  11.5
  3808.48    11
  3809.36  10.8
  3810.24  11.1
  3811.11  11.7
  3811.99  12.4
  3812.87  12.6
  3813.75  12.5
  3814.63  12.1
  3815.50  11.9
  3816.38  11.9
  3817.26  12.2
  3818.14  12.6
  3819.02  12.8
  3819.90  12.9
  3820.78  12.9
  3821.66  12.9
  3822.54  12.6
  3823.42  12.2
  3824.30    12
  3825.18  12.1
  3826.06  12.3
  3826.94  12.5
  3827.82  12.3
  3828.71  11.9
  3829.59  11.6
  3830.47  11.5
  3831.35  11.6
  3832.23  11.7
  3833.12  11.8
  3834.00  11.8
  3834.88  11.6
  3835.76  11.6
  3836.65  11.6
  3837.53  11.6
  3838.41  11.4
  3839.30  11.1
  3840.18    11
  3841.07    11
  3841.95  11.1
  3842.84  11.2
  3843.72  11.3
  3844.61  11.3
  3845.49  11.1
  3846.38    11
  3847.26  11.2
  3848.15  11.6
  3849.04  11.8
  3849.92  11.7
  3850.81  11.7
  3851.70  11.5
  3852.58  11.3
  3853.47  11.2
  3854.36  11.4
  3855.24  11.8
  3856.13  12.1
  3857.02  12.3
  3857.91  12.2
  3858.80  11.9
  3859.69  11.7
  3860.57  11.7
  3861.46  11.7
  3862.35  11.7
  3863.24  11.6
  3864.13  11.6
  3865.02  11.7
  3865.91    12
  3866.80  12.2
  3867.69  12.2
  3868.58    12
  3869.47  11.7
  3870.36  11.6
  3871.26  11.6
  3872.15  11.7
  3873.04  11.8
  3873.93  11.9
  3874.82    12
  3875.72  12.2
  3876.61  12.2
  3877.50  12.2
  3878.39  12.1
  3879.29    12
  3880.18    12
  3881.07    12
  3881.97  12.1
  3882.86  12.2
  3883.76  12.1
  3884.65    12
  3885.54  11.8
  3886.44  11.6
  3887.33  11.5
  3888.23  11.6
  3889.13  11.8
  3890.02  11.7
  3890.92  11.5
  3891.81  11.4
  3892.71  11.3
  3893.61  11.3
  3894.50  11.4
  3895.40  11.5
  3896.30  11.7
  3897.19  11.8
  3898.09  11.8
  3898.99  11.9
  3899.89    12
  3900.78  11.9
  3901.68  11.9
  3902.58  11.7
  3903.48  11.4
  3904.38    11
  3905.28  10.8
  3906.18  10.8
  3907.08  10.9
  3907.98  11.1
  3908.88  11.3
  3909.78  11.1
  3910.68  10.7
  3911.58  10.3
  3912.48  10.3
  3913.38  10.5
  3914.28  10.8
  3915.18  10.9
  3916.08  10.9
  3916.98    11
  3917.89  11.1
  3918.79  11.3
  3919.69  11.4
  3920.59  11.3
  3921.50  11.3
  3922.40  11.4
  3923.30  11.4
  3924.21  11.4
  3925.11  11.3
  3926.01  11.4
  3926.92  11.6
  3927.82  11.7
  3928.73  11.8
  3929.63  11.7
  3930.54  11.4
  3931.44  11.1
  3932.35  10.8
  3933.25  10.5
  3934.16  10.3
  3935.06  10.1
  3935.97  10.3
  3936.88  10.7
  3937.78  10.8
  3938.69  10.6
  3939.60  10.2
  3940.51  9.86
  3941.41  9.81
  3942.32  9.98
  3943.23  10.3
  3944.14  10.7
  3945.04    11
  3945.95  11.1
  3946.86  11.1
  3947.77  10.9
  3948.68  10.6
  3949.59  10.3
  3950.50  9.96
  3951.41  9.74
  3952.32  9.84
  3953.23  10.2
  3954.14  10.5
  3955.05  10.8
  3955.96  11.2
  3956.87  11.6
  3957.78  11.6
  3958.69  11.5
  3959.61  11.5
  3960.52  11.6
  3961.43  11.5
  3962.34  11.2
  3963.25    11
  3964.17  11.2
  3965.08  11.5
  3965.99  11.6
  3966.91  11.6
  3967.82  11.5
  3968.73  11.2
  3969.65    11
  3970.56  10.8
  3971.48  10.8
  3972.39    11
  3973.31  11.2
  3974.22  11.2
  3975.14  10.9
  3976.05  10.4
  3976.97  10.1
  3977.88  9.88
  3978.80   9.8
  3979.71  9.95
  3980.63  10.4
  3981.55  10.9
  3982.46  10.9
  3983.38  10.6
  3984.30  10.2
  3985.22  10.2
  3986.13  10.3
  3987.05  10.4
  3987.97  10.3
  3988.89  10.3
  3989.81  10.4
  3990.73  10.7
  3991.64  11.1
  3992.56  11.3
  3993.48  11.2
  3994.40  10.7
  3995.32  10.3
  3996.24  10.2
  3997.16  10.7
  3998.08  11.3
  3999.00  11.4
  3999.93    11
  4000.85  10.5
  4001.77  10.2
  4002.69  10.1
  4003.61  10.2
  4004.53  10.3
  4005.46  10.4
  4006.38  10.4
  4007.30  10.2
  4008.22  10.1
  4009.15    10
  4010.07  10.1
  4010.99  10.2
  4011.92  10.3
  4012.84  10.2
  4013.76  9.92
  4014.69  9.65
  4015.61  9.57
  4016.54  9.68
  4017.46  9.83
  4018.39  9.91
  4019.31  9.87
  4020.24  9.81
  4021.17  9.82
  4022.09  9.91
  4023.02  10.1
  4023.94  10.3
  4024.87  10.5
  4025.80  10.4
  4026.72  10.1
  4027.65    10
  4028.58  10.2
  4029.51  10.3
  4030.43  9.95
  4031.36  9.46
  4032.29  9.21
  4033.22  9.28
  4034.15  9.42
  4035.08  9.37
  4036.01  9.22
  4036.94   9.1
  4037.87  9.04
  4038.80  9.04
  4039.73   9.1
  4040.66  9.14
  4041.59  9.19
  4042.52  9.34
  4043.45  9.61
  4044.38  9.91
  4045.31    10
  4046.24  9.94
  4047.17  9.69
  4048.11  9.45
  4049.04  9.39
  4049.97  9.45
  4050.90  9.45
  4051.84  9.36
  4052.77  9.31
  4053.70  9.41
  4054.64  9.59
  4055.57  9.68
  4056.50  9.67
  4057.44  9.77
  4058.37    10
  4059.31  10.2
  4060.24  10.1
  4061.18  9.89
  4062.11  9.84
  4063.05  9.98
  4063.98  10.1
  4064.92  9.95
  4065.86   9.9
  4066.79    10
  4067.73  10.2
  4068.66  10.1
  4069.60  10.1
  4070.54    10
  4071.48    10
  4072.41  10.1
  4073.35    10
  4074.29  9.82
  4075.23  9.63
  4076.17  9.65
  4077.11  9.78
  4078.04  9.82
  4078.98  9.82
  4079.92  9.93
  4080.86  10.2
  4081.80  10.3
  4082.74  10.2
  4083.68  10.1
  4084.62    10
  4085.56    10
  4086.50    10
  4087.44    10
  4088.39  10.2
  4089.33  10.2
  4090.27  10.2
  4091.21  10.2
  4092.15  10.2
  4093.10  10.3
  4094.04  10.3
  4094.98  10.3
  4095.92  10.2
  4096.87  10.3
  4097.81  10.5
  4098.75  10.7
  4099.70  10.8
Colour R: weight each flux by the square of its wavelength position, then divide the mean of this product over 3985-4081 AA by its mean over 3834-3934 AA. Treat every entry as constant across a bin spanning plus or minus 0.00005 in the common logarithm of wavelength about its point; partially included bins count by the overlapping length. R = 0.9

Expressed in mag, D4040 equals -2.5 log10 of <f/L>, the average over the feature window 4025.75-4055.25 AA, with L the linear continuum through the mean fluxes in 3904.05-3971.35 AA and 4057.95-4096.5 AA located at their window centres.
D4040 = 0.08 mag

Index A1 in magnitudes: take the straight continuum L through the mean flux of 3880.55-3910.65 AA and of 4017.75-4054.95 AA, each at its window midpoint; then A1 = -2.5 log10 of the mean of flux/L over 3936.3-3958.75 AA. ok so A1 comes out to 0.03 mag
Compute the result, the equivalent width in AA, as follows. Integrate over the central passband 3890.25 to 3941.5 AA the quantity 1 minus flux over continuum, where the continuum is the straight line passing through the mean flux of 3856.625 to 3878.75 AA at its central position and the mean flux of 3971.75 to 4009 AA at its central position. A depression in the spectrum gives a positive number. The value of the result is 1.1 AA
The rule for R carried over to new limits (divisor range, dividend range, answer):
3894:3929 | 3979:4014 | 0.97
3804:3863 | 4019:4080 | 0.92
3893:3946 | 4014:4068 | 0.93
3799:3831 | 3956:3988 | 0.97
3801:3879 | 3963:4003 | 0.97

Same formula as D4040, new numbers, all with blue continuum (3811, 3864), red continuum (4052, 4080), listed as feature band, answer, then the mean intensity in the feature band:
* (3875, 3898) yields -0.037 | 11.8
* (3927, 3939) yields 0.007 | 10.9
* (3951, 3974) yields -0.034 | 11.1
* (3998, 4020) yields 0.017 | 10.2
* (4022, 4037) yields 0.039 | 9.83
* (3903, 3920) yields 0.026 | 10.9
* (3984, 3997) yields -0.004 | 10.6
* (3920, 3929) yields -0.036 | 11.4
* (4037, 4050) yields 0.069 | 9.44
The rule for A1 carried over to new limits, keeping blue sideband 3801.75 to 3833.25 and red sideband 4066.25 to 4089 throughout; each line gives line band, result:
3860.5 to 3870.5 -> -0.009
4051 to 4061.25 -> 0.051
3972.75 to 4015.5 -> 0.023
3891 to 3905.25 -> -0.011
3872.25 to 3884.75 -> -0.040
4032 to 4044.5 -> 0.117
